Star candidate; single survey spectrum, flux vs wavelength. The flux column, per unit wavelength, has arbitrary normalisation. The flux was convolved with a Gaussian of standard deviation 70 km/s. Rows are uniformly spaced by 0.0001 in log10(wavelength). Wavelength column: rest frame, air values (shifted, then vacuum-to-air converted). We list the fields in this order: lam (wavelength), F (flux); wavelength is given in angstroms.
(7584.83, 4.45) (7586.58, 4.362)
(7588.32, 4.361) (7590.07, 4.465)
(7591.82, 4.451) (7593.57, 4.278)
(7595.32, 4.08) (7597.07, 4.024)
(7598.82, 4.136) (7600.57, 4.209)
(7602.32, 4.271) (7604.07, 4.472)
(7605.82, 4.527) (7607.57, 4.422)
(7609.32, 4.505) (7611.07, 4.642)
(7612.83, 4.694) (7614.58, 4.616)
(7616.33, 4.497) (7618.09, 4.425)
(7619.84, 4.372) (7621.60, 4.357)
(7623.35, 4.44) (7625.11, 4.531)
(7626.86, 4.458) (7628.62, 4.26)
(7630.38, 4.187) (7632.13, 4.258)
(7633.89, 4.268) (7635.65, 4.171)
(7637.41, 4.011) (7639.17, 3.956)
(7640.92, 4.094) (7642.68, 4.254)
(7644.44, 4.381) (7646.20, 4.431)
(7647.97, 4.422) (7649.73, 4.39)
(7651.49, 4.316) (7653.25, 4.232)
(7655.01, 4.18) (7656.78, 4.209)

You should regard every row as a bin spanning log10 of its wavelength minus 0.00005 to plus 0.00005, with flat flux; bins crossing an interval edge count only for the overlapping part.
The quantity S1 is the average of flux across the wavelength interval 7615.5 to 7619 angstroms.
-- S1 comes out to 4.46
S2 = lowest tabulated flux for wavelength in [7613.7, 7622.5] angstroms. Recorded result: 4.357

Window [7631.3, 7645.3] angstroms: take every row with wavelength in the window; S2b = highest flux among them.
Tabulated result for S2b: 4.381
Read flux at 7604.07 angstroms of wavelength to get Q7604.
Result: 4.472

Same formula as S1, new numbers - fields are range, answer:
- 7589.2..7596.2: 4.31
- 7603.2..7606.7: 4.5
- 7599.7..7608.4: 4.38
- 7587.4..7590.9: 4.42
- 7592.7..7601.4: 4.14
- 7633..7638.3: 4.14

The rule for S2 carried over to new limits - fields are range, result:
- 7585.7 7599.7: 4.024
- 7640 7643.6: 4.094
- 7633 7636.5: 4.171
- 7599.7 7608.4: 4.209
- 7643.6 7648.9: 4.381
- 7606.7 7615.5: 4.422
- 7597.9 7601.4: 4.136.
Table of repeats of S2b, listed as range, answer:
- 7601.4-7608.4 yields 4.527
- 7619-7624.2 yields 4.44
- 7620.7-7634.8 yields 4.531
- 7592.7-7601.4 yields 4.278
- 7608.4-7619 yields 4.694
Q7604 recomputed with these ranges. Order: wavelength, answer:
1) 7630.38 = 4.187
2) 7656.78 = 4.209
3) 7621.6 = 4.357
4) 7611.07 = 4.642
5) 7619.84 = 4.372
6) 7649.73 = 4.39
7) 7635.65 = 4.171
